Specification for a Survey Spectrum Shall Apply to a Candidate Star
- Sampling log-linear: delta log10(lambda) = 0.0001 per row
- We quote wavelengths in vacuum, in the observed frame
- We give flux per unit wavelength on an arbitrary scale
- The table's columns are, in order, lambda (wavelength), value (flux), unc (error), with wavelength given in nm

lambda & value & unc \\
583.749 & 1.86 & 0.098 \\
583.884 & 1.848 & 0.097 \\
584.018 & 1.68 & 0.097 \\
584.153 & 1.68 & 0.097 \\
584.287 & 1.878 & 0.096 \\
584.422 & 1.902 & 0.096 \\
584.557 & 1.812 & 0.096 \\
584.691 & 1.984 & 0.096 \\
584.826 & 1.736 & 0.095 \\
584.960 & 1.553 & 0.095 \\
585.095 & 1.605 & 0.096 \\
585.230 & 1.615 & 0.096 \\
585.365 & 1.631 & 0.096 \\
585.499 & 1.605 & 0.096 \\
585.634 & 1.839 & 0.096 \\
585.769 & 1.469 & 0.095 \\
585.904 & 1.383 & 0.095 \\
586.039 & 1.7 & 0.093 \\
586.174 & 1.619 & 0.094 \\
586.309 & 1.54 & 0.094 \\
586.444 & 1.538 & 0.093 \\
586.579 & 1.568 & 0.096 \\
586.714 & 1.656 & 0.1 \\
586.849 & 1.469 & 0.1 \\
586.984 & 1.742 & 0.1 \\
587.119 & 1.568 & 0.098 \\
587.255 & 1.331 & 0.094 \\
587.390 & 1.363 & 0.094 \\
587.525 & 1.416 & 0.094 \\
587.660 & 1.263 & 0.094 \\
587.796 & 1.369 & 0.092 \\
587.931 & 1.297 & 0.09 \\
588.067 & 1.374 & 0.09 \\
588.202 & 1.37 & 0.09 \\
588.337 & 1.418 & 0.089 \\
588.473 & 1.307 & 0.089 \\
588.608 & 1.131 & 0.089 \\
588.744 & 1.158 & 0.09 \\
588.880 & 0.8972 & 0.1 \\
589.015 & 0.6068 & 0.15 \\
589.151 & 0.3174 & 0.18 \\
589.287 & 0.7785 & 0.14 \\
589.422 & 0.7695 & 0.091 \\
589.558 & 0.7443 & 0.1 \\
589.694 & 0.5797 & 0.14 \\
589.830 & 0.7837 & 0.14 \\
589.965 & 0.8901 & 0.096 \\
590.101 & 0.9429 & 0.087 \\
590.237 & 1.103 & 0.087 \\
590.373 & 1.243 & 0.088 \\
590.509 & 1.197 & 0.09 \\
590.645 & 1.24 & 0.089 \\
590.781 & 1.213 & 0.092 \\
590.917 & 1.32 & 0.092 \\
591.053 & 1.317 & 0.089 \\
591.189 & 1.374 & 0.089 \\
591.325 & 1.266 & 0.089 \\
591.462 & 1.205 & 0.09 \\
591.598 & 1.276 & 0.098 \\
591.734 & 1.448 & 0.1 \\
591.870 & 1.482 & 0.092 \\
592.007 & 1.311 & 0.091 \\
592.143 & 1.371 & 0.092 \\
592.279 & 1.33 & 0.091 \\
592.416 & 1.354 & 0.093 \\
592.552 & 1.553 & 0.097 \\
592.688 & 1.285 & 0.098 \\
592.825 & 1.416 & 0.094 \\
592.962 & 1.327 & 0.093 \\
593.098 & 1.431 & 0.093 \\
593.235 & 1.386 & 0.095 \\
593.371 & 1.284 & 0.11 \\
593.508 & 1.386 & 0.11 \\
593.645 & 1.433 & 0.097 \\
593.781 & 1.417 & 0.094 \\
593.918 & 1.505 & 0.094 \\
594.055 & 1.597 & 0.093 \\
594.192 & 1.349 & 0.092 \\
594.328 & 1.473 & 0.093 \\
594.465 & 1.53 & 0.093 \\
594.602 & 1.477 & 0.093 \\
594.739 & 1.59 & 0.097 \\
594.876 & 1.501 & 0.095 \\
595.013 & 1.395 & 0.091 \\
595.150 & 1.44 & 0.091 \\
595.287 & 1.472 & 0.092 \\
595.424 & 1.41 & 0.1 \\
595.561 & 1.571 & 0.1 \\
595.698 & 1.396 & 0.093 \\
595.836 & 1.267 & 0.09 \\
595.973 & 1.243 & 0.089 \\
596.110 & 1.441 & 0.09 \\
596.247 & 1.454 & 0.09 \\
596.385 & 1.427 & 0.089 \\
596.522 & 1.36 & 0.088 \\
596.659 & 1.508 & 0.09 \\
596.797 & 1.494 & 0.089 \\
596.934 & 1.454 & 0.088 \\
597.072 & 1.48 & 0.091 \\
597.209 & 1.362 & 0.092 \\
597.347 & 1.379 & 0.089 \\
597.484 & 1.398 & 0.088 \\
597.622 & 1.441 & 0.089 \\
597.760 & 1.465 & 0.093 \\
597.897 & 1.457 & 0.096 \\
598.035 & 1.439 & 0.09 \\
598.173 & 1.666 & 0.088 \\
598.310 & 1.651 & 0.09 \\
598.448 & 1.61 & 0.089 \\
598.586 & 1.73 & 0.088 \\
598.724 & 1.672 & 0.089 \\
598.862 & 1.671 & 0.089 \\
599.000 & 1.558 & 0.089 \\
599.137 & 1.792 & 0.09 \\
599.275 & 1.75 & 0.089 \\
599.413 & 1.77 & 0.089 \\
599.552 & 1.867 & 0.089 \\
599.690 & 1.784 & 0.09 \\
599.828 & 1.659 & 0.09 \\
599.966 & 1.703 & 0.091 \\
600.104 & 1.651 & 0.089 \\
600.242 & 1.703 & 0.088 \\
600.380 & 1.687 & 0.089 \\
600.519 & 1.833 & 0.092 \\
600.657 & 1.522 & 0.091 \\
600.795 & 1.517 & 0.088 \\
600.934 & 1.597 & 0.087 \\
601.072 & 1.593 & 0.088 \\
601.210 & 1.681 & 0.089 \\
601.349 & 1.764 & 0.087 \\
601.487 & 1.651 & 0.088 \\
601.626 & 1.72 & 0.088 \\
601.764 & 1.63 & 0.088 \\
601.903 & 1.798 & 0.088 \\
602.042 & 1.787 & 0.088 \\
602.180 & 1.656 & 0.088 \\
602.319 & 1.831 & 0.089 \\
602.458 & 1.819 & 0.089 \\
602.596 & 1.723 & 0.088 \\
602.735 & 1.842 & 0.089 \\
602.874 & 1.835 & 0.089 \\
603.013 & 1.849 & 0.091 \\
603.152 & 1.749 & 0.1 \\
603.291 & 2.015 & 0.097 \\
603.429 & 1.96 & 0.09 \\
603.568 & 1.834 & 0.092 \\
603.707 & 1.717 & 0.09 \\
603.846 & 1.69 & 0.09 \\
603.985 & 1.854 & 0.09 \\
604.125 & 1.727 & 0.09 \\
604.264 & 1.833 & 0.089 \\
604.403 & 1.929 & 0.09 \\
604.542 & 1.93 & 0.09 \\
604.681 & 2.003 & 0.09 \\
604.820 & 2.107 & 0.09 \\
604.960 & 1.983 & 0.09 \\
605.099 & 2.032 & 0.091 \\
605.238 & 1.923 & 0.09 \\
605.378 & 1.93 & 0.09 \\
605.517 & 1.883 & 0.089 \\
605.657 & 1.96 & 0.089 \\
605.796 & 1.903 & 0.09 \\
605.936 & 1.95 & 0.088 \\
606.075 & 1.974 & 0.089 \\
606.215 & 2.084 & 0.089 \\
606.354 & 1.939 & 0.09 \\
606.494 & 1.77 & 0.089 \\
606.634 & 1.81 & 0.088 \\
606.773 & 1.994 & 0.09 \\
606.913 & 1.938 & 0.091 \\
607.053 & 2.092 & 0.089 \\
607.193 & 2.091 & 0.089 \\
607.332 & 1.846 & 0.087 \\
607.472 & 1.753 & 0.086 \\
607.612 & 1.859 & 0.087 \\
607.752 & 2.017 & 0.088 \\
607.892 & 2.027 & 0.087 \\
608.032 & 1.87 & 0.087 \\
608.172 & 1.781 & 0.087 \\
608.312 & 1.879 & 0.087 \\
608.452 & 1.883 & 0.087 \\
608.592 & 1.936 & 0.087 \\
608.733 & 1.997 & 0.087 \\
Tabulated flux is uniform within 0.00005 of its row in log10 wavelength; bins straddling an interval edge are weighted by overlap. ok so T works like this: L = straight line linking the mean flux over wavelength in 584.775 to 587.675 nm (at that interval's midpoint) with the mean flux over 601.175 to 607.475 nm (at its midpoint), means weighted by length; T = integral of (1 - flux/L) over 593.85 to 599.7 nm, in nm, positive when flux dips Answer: 0.75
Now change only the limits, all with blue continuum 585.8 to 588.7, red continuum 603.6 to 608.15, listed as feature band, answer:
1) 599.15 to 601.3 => 0.100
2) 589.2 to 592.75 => 0.876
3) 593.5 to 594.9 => 0.122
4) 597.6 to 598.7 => 0.099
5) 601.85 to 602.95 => 0.026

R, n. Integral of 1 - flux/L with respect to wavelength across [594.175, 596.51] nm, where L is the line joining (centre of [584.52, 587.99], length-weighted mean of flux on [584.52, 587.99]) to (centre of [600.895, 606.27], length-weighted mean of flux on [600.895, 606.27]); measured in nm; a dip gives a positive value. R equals 0.37 nm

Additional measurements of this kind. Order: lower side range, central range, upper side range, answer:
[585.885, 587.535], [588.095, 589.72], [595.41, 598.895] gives 0.62 nm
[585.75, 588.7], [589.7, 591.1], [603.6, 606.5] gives 0.40 nm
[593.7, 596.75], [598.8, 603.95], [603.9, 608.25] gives -0.05 nm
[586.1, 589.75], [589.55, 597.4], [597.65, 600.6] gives 0.60 nm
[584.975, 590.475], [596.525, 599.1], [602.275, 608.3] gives 0.18 nm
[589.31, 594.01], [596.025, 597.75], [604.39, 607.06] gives 0.08 nm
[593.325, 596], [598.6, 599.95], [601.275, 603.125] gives -0.07 nm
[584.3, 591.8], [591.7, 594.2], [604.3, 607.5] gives 0.16 nm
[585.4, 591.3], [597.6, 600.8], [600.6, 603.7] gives -0.03 nm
